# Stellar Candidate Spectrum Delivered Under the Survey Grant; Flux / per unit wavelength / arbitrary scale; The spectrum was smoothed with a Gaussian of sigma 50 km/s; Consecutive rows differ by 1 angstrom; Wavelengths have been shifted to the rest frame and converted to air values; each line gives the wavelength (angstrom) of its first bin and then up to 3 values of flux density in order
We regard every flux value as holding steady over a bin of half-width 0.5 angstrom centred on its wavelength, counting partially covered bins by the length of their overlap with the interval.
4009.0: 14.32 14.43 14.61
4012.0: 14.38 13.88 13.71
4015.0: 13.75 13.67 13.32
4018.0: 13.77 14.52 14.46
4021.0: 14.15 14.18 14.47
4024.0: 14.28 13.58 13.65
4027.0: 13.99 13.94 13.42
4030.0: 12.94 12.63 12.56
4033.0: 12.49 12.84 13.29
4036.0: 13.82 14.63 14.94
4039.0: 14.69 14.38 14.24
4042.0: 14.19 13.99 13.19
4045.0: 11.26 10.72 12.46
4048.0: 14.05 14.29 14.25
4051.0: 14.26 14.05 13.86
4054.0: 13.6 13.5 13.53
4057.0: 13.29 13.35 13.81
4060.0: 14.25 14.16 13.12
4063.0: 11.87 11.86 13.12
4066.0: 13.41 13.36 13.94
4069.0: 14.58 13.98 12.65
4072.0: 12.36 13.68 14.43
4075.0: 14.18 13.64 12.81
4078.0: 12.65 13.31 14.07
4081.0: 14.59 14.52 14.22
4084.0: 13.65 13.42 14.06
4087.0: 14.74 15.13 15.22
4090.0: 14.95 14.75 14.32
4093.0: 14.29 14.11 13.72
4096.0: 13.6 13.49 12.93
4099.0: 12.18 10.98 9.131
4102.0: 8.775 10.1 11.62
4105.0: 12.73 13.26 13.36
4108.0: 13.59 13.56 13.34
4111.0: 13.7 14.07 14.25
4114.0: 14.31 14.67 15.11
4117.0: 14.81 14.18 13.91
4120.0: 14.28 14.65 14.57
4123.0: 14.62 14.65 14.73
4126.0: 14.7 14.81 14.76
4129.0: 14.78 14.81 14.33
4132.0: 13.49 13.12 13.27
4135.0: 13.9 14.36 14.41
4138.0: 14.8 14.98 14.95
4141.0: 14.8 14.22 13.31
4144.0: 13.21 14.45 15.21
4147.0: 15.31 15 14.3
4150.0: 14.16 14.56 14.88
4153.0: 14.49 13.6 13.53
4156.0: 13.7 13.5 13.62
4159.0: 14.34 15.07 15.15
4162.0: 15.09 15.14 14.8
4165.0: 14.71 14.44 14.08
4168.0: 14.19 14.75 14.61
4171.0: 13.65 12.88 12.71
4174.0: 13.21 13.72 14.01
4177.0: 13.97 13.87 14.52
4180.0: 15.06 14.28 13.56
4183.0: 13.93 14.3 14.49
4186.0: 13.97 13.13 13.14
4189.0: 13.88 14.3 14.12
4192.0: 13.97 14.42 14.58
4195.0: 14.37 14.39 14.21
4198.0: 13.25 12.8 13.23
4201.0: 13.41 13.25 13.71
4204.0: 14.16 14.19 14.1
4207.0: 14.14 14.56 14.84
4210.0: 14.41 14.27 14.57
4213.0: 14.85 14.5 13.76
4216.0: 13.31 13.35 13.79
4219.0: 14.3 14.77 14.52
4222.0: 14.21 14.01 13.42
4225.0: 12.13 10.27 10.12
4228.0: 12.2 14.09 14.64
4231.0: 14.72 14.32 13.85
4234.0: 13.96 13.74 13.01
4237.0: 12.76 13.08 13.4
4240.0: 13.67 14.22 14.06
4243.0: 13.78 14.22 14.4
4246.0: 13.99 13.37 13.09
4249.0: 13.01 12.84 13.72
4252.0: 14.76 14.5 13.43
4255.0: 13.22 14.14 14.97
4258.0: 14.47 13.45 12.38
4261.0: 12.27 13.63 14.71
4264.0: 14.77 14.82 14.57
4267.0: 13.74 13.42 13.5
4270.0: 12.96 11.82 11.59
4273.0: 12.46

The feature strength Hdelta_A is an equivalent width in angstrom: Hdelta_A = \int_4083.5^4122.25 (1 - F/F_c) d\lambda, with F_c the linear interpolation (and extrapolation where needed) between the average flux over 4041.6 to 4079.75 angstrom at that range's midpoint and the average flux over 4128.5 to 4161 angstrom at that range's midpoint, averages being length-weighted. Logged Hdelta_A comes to 0.9 angstrom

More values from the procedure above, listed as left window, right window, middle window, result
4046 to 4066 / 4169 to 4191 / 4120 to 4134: -0.7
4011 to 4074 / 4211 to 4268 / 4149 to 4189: -1.3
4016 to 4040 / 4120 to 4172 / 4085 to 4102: 0.8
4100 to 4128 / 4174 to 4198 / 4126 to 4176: -1.7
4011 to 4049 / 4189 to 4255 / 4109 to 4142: -1.6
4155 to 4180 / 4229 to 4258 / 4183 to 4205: 0.3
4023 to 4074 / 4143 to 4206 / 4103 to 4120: 0.1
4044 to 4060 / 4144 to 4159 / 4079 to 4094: -0.8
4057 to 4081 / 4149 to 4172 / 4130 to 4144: 0.0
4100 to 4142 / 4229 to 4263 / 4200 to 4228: 0.1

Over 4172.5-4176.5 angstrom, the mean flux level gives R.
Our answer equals 13.4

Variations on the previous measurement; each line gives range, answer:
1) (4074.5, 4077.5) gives 13.5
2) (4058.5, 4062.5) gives 13.8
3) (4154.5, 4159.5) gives 13.7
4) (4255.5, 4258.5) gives 14.5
